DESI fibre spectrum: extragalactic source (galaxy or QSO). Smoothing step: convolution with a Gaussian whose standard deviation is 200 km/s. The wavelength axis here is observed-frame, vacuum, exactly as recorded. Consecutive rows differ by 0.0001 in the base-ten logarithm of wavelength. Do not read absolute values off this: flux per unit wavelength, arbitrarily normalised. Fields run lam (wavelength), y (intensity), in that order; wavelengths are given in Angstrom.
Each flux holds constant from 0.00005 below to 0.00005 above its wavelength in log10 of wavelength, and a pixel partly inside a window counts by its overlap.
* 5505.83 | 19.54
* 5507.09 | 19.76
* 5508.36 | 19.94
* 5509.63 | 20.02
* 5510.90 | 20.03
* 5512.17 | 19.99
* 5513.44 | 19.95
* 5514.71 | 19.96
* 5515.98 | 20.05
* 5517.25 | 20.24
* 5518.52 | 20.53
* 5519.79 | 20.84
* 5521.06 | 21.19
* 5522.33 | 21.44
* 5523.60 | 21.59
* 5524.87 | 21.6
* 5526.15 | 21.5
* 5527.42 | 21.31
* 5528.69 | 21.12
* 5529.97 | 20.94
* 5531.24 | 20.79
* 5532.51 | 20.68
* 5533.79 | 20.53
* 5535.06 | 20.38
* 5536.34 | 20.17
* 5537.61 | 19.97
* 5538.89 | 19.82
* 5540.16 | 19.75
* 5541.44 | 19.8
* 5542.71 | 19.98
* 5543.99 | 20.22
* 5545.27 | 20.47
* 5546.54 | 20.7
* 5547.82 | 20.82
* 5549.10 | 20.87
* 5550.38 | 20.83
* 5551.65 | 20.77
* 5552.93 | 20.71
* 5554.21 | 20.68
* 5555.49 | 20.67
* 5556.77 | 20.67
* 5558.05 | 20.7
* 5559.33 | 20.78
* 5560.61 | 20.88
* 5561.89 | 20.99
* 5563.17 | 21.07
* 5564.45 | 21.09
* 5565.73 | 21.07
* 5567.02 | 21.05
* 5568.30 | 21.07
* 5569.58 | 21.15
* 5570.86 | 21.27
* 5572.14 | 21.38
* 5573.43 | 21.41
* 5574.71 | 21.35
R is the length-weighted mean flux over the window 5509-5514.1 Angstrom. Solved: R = 20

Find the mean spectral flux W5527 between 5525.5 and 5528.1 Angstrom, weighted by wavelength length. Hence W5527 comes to 21.4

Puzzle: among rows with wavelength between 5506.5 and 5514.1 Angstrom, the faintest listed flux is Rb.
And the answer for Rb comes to 19.76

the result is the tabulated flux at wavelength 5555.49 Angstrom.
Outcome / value 20.67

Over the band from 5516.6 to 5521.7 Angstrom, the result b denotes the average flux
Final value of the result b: 20.7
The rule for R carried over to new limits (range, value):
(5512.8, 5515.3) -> 19.9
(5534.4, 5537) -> 20.3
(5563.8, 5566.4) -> 21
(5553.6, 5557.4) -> 20.7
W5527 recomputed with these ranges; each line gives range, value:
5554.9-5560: 20.7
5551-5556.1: 20.7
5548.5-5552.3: 20.8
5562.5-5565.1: 21.1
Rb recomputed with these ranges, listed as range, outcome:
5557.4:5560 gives 20.7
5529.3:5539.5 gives 19.82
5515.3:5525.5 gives 20.05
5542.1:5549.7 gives 19.98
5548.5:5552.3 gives 20.77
